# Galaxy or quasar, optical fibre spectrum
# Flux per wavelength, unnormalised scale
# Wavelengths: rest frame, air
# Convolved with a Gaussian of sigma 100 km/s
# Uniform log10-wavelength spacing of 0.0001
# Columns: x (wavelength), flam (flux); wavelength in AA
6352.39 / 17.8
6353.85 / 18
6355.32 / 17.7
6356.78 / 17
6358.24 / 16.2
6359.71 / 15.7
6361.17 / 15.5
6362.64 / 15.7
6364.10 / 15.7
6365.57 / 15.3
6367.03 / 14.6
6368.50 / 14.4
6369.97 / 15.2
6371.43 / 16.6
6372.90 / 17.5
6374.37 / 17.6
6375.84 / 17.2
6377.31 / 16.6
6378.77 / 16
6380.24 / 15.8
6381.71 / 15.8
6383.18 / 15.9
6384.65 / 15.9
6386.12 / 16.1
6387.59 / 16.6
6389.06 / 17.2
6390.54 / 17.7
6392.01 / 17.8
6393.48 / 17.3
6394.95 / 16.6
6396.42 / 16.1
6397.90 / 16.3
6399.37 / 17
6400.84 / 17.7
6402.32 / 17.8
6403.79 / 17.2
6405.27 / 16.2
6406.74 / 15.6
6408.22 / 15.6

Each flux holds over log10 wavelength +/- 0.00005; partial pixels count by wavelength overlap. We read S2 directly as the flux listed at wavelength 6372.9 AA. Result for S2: 17.5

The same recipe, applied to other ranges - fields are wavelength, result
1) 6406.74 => 15.6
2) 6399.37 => 17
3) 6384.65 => 15.9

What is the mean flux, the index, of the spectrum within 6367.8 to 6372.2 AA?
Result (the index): 15.4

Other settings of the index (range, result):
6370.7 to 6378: 17.1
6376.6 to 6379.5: 16.3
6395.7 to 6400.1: 16.5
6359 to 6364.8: 15.7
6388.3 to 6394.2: 17.5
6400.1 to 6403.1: 17.8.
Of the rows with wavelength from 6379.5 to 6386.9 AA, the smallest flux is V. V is 15.8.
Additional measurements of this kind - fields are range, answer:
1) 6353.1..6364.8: 15.5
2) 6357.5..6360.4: 15.7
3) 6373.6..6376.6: 17.2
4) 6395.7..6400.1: 16.1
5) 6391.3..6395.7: 16.6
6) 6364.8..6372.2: 14.4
